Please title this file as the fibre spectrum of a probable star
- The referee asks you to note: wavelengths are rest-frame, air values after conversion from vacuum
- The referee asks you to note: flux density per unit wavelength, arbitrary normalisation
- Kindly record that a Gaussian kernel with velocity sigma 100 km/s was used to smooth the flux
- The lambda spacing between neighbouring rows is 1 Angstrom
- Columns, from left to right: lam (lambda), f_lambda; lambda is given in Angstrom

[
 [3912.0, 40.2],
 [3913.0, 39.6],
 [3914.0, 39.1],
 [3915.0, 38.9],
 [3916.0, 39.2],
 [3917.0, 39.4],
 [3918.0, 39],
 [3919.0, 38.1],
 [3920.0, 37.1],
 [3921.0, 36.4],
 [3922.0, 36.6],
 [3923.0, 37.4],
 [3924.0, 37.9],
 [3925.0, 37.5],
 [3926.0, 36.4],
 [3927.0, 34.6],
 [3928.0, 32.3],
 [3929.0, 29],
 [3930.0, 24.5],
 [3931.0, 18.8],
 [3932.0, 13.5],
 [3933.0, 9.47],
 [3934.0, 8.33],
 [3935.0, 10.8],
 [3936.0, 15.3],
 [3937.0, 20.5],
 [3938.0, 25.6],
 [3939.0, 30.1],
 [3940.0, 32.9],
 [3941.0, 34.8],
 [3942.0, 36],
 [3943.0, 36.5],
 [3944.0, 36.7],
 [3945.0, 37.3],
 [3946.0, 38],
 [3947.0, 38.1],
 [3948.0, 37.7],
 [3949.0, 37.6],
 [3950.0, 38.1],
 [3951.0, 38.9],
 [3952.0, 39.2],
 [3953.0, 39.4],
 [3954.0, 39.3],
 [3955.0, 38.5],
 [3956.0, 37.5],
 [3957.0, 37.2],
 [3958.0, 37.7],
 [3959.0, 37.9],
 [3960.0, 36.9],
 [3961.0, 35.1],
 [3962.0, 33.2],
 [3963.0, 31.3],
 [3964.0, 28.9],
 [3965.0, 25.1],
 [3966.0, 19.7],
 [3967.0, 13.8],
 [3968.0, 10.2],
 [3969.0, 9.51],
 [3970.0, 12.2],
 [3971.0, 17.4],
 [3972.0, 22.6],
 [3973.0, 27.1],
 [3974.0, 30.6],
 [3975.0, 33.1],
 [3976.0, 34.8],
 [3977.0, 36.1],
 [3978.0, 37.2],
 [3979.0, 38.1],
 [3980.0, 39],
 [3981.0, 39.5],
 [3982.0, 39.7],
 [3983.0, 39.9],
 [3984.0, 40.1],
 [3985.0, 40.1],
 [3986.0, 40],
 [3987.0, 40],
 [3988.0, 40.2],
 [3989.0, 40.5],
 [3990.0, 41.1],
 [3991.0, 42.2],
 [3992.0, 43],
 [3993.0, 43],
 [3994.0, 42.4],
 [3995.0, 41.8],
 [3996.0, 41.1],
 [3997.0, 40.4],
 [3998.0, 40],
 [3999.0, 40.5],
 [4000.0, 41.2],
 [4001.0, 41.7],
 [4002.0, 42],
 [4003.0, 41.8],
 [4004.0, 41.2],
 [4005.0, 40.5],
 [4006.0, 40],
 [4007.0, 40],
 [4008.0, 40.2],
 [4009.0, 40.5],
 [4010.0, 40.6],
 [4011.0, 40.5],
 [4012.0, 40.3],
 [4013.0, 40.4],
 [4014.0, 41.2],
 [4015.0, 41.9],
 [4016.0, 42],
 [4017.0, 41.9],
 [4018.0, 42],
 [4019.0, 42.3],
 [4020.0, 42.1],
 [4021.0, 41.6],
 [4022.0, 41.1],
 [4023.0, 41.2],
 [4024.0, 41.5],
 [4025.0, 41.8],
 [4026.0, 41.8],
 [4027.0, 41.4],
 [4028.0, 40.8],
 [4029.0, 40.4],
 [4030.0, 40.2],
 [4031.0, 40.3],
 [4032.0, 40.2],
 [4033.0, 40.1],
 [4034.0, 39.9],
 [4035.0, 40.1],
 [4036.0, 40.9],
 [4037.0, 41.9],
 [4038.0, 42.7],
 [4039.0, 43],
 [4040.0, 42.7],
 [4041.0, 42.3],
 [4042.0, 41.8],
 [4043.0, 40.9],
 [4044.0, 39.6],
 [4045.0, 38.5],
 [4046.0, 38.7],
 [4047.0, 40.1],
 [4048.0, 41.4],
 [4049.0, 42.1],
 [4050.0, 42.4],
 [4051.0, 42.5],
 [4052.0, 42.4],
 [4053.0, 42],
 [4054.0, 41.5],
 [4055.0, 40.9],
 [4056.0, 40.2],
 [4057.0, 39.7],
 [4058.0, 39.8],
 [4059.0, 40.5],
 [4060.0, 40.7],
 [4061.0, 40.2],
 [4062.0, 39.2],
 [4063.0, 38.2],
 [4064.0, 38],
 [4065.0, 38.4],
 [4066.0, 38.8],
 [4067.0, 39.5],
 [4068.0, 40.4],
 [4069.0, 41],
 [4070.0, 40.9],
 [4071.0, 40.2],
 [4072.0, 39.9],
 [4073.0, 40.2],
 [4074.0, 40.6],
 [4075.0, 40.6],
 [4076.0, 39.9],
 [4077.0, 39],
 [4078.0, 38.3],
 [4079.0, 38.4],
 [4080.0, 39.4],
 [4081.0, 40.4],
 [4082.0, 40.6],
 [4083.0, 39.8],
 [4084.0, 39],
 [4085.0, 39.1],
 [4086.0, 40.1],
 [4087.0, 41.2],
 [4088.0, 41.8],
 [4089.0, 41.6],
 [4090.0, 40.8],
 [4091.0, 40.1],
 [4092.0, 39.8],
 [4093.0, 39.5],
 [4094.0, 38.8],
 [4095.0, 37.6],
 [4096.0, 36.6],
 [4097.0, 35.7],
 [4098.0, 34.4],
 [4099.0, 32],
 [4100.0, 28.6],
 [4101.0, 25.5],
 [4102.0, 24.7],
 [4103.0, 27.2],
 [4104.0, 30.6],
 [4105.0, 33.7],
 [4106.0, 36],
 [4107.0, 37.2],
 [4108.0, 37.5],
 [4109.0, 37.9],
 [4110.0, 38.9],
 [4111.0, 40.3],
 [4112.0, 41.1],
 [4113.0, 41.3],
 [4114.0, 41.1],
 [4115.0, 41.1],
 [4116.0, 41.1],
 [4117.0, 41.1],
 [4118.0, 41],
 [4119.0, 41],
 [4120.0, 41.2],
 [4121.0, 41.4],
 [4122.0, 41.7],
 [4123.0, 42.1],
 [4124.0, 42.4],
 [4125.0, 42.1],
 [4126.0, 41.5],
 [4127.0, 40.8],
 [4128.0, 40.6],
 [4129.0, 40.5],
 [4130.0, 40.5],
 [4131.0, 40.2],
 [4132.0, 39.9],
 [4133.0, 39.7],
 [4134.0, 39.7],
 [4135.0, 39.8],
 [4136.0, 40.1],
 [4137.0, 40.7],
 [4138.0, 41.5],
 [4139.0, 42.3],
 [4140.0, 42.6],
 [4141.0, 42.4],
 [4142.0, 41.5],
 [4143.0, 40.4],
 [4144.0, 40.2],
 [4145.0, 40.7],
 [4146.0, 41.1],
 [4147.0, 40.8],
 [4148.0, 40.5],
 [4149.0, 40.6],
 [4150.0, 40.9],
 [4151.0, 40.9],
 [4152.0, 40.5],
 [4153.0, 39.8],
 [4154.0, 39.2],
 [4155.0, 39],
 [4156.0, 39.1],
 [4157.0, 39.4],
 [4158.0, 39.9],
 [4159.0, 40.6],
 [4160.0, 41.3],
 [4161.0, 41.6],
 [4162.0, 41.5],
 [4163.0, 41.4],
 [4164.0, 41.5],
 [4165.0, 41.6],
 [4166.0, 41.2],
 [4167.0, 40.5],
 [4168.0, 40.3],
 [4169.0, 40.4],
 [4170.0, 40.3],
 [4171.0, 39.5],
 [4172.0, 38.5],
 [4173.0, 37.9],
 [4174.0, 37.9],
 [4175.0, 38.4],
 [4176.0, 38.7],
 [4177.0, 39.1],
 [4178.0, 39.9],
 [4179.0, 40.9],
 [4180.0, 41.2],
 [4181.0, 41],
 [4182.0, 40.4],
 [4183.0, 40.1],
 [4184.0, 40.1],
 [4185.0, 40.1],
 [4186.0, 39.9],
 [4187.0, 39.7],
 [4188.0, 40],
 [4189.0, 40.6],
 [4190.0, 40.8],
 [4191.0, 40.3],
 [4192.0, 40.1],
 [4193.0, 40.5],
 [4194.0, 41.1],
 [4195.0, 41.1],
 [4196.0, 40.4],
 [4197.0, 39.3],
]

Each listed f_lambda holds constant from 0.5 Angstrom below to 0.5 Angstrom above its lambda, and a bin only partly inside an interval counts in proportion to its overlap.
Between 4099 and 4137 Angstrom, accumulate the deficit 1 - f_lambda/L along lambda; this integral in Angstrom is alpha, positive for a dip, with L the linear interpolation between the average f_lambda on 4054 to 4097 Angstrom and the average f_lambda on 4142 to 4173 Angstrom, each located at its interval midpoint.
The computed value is 1.65 Angstrom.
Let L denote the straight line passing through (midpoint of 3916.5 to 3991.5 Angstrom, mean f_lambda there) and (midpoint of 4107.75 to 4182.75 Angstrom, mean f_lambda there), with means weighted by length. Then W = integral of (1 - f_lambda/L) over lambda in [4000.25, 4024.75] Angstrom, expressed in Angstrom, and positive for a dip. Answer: -4.6 Angstrom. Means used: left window 32.2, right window 40.5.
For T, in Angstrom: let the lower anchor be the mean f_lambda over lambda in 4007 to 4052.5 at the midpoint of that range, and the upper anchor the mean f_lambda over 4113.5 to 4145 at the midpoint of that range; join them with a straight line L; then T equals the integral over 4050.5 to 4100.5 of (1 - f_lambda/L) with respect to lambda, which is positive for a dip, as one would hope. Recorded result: 2.1 Angstrom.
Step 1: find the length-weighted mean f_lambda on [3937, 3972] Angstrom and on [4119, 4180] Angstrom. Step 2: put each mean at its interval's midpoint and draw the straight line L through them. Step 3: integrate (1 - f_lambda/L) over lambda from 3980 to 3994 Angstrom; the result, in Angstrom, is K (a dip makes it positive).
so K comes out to -3.3 Angstrom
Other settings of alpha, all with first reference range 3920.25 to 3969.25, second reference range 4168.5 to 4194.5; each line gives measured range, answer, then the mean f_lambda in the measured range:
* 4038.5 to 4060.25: -4.0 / 41.1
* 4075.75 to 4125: -2.0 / 38.2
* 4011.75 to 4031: -4.5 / 41.3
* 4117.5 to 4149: -2.5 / 41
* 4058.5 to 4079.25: -2.5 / 39.7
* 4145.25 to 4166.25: -0.9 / 40.6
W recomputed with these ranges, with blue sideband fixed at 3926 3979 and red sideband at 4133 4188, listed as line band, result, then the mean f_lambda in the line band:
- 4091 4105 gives 1.4 Angstrom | 33.4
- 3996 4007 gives -3.1 Angstrom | 40.9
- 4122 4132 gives -0.7 Angstrom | 41.1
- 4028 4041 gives -2.9 Angstrom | 41.1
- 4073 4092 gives -2.0 Angstrom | 40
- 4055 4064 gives -1.2 Angstrom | 39.8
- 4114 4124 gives -0.8 Angstrom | 41.3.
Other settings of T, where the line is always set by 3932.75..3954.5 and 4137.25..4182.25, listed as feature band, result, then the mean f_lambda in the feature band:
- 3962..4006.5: -2.3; 34.8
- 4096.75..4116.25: 1.5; 35.2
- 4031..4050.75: -3.2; 41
